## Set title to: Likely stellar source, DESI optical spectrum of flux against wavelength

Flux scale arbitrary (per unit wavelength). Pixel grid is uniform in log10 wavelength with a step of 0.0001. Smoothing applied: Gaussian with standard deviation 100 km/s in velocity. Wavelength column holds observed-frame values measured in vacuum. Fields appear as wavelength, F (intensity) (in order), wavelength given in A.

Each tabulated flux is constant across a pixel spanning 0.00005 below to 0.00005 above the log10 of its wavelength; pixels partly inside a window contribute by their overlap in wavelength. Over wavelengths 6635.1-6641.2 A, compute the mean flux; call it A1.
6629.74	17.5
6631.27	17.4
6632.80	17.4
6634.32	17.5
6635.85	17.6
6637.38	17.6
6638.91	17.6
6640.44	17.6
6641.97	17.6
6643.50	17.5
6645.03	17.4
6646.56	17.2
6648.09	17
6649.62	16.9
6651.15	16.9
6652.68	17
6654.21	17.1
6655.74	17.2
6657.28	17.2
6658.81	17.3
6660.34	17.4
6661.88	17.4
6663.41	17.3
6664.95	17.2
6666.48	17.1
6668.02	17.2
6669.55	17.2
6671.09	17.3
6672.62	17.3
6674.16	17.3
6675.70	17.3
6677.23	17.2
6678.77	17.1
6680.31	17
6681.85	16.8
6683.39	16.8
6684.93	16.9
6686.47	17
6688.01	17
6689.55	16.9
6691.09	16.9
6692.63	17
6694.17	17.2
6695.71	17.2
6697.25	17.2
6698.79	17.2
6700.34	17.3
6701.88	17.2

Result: 17.6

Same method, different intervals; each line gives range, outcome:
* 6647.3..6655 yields 17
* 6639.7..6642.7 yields 17.6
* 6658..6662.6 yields 17.4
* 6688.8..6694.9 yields 17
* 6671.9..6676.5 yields 17.3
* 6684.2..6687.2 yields 16.9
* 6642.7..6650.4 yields 17.2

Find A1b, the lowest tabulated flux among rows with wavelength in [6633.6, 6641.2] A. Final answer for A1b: 17.5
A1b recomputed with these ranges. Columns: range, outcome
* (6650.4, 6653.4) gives 16.9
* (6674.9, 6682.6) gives 16.8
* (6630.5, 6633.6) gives 17.4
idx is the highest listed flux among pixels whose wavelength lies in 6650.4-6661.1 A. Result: 17.4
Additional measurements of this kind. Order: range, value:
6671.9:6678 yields 17.3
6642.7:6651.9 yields 17.5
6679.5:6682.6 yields 17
